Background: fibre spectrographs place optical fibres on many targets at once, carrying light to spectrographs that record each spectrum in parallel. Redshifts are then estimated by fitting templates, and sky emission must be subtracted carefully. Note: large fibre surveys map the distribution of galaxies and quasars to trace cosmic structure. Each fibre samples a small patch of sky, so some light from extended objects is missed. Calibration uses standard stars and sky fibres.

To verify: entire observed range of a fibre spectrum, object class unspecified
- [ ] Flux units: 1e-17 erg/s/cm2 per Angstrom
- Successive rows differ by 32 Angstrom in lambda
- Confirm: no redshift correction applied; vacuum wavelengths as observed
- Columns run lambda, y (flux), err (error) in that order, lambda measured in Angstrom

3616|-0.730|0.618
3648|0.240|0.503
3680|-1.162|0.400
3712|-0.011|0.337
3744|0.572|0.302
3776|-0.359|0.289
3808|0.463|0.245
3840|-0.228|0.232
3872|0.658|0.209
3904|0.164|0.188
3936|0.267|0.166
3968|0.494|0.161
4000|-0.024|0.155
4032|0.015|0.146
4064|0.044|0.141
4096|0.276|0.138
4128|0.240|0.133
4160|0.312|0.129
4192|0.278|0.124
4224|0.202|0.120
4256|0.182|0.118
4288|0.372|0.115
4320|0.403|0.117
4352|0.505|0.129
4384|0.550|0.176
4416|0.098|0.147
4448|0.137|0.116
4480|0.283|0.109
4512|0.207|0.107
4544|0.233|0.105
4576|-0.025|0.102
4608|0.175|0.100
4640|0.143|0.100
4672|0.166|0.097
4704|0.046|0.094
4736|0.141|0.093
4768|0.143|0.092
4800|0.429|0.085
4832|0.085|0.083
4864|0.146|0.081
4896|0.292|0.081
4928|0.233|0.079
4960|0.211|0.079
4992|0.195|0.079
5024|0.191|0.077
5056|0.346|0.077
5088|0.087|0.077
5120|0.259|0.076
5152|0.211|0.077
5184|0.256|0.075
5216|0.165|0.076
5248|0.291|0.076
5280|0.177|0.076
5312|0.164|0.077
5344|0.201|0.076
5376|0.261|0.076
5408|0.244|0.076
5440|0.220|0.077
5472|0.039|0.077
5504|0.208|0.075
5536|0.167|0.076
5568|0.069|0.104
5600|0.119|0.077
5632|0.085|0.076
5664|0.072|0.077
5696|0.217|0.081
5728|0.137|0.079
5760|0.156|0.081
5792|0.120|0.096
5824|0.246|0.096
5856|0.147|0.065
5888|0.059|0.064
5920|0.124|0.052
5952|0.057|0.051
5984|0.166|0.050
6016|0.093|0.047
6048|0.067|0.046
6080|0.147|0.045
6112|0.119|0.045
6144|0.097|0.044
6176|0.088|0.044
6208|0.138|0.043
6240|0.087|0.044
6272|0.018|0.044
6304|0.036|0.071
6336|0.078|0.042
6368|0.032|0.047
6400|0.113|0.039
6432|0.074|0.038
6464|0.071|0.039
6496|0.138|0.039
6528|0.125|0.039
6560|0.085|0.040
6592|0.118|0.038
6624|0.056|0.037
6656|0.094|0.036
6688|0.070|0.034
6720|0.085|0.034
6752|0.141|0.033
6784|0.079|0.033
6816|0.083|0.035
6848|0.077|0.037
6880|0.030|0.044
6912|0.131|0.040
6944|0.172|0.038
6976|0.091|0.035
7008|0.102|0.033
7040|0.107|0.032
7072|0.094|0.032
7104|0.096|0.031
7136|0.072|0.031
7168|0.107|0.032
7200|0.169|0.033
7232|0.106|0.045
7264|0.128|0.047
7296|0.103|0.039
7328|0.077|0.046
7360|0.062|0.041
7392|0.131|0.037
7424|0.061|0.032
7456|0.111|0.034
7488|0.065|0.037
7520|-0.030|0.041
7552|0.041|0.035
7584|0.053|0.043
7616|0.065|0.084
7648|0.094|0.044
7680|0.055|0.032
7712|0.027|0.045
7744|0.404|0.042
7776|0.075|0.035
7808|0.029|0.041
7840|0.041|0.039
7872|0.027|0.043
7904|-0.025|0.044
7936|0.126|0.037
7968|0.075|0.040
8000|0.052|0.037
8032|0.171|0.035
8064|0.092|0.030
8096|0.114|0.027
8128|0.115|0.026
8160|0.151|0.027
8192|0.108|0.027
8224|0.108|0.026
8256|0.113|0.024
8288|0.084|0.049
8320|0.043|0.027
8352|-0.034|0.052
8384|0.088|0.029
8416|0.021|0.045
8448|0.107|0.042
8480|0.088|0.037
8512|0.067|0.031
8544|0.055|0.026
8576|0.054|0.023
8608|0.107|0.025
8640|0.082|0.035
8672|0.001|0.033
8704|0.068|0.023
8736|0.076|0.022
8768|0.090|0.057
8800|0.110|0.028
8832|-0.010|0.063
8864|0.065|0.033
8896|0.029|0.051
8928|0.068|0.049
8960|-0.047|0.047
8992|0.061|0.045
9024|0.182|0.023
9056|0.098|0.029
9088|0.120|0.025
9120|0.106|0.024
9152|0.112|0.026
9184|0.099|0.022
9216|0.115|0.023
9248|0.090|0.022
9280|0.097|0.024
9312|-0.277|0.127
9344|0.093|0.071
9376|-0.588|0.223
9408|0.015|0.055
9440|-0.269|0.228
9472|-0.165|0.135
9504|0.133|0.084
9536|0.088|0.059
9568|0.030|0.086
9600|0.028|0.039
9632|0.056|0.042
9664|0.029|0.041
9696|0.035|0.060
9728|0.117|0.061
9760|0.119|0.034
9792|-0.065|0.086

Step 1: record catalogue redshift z 1.078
